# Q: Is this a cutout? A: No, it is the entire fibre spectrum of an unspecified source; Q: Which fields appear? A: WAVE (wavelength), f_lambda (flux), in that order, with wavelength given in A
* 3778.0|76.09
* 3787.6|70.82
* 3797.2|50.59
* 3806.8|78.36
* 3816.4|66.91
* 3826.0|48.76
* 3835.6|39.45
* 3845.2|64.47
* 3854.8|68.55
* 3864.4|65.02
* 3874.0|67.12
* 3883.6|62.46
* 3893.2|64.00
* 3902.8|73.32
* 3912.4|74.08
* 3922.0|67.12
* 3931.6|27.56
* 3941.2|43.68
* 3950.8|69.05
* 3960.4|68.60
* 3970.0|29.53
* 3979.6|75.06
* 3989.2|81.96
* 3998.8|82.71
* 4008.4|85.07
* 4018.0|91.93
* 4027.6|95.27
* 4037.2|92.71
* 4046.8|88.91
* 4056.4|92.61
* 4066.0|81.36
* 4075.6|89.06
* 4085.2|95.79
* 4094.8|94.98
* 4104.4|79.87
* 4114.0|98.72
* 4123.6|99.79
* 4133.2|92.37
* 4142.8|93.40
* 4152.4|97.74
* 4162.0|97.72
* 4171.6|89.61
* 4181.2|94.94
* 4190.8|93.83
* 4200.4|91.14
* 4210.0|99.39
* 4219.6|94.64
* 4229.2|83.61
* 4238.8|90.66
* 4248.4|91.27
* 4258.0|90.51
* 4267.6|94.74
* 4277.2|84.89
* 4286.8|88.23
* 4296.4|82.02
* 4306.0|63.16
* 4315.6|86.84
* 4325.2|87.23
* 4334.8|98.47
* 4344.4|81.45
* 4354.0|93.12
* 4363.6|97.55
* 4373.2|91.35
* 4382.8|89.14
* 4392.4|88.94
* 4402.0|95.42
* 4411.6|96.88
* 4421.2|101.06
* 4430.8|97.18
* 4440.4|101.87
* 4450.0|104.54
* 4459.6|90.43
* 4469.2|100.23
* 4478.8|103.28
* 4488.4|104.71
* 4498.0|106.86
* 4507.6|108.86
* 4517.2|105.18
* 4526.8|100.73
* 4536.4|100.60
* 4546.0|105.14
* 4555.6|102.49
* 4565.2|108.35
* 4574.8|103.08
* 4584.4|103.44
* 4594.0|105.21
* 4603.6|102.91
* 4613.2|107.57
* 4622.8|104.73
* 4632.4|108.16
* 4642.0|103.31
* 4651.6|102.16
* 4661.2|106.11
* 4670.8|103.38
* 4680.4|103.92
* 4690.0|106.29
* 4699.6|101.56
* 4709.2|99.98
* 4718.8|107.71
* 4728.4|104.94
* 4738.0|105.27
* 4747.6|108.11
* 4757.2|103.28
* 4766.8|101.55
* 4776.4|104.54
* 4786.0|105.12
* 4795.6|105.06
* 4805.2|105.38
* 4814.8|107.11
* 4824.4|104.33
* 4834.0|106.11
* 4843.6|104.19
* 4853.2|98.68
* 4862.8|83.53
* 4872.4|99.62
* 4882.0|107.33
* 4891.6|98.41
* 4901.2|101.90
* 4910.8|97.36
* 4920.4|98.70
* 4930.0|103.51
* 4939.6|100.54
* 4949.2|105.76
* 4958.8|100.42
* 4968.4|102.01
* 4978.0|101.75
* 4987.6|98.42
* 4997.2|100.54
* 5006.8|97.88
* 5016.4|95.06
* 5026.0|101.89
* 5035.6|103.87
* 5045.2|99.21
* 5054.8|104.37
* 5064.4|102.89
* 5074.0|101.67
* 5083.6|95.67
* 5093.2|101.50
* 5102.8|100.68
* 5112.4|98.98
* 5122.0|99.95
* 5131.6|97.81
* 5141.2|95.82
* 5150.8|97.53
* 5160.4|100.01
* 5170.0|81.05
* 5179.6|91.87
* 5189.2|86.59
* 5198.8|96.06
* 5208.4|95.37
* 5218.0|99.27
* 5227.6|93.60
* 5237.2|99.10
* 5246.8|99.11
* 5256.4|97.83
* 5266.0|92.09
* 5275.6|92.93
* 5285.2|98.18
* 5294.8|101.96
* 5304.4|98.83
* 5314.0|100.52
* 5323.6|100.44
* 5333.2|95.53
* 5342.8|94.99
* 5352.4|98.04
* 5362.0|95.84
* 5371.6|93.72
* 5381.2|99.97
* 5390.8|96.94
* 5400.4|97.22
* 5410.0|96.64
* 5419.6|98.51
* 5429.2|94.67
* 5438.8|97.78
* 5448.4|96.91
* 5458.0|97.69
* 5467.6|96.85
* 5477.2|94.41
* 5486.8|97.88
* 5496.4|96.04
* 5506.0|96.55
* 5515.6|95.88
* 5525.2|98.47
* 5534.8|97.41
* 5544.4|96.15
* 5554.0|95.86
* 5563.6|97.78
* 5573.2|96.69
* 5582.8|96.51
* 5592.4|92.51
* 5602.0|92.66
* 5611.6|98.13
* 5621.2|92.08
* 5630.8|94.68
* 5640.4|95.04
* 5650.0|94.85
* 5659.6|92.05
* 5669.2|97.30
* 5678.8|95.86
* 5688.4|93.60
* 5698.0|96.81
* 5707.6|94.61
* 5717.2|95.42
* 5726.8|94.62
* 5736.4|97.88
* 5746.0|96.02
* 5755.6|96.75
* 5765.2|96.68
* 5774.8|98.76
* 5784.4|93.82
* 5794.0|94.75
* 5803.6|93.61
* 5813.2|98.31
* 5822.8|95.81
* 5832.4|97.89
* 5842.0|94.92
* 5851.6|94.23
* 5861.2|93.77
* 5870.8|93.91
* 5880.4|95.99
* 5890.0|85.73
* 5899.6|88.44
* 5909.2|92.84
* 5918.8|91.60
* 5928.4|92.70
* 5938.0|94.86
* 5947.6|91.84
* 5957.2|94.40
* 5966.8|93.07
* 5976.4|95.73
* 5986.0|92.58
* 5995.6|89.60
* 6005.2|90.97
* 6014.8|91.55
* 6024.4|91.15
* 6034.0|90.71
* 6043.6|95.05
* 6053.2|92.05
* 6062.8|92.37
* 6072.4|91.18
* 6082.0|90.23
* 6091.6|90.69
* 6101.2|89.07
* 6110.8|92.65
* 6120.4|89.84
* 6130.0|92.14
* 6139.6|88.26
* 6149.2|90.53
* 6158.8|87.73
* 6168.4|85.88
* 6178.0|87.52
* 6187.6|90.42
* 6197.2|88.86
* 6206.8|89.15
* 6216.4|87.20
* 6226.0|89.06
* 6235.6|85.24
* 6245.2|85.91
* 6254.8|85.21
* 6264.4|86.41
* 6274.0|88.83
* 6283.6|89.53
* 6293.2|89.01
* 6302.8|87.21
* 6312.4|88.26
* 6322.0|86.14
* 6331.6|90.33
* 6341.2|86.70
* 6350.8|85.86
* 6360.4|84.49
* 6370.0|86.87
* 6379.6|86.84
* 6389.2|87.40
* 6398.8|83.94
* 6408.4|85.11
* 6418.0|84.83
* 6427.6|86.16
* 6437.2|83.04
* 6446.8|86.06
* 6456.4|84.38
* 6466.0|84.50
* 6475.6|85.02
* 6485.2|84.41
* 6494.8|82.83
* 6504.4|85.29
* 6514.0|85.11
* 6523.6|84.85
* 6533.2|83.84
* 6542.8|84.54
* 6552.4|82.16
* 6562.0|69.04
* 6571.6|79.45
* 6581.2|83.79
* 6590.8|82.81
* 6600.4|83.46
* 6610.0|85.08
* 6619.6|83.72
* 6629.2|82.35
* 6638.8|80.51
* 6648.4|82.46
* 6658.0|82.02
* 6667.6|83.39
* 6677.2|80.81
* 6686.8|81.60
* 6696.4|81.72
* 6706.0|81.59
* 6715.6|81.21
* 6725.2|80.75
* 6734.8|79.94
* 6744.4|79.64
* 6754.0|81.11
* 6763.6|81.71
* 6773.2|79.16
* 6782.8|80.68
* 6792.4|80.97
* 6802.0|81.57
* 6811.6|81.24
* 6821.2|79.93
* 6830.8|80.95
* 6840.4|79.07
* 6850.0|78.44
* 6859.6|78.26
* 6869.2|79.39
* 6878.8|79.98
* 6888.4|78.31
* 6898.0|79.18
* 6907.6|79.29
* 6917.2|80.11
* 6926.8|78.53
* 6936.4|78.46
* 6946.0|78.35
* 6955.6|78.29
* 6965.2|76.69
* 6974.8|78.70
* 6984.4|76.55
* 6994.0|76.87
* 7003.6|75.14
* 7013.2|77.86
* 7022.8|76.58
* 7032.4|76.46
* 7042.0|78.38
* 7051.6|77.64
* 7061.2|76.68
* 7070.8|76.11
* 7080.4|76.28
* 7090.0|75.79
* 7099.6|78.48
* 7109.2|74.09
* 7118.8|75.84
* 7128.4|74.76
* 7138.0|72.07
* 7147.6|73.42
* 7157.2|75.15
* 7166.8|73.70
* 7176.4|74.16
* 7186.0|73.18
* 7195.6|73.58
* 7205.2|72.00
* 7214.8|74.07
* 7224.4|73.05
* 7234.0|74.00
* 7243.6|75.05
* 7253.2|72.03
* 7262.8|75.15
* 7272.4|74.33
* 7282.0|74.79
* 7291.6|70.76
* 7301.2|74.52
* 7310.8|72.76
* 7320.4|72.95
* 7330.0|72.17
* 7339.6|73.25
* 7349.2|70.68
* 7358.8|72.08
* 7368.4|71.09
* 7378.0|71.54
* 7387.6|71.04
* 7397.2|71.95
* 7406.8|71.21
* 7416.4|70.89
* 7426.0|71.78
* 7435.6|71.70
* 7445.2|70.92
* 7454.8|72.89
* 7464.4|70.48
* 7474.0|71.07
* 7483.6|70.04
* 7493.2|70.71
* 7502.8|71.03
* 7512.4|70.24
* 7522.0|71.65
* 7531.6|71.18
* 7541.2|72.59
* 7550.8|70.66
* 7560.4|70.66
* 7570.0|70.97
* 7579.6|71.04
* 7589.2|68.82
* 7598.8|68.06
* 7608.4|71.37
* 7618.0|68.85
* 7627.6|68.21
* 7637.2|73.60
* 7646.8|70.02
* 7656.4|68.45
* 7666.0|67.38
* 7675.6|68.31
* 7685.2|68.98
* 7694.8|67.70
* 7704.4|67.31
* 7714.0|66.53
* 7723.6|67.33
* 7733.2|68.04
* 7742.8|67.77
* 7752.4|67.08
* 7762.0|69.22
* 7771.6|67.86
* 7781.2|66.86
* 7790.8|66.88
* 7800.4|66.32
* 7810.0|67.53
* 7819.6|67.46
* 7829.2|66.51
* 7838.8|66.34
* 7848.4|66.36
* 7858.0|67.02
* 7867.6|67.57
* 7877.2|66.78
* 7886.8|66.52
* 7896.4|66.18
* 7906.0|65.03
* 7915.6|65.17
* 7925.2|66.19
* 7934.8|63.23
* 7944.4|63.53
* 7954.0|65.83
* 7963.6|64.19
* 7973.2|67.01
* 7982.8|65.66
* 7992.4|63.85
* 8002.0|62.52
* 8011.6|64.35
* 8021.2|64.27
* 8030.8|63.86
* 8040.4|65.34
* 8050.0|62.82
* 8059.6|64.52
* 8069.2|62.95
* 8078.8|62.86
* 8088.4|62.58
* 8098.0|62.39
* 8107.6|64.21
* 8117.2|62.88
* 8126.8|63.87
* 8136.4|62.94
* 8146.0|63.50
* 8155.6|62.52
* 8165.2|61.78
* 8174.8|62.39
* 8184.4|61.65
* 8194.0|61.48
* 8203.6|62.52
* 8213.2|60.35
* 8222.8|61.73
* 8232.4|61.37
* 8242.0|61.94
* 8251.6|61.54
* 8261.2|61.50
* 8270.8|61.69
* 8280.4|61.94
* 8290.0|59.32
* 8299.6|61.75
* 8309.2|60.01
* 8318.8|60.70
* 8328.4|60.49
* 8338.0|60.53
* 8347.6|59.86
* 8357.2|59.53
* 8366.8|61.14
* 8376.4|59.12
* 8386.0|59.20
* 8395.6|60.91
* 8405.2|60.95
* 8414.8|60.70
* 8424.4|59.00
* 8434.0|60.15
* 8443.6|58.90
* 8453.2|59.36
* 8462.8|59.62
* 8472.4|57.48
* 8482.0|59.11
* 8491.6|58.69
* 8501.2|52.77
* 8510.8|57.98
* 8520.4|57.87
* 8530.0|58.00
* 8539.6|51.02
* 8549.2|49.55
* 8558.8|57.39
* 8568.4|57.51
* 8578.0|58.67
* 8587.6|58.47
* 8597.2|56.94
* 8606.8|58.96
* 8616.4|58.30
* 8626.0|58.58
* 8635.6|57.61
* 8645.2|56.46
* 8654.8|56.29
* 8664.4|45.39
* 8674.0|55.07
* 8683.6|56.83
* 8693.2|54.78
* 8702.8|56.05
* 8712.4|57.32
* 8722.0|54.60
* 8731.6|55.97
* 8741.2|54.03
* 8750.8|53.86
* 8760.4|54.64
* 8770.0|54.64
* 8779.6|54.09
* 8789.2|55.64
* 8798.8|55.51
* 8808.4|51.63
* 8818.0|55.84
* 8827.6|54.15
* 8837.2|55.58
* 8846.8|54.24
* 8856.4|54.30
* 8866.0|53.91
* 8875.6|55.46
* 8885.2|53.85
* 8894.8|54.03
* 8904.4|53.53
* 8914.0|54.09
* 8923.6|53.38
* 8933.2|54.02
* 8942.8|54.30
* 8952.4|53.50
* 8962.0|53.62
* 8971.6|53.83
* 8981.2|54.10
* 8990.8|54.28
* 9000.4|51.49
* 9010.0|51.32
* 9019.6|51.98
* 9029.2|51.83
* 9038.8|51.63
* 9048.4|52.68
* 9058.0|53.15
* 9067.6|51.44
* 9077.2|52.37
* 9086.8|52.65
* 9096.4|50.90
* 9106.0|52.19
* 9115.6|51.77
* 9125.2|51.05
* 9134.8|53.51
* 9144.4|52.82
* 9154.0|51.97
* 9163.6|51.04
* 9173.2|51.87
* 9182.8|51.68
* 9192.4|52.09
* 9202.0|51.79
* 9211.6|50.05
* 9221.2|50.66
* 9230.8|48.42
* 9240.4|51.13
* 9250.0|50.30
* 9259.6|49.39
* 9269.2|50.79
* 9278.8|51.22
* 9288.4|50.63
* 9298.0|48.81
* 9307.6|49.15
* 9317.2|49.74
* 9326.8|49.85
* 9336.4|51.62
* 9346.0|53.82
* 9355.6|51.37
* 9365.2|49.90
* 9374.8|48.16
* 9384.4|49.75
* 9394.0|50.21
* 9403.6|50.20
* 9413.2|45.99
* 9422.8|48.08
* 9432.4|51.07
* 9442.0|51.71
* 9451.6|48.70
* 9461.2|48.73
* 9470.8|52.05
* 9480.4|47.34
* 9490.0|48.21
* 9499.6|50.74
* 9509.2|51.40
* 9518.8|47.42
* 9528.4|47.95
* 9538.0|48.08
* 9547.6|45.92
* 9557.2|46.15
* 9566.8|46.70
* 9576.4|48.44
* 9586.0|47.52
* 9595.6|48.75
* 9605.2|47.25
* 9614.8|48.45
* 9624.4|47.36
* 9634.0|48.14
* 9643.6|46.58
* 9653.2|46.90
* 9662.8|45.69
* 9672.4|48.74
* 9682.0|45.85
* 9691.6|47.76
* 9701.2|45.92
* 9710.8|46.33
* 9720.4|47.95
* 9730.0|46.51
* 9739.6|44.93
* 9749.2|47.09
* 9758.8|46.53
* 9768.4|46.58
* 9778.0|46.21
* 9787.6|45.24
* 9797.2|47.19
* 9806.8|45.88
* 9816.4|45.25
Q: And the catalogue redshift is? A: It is 0.00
